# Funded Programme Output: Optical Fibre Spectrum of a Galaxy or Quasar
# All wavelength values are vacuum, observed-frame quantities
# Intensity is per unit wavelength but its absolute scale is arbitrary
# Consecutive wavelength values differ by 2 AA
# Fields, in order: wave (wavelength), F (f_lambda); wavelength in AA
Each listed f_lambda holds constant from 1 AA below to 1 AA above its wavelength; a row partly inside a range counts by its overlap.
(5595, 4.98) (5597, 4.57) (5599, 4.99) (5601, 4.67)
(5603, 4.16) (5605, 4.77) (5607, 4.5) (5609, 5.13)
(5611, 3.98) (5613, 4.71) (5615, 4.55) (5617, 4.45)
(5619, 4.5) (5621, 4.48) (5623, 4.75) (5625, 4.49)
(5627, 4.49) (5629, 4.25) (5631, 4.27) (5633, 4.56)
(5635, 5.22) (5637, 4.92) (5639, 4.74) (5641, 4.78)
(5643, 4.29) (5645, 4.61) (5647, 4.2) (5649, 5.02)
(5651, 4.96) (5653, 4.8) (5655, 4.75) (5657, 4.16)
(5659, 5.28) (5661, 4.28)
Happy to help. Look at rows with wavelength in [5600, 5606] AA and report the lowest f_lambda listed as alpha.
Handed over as 4.16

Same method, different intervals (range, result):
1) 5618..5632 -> 4.25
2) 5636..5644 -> 4.29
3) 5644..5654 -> 4.2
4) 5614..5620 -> 4.45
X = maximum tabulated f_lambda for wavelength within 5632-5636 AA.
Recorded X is 5.22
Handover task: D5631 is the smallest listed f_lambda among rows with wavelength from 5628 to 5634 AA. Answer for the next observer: 4.25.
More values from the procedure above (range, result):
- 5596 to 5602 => 4.57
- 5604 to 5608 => 4.5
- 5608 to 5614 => 3.98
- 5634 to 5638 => 4.92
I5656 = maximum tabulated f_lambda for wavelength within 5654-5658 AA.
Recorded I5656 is 4.75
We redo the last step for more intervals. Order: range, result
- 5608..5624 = 5.13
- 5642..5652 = 5.02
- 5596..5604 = 4.99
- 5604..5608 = 4.77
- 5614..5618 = 4.55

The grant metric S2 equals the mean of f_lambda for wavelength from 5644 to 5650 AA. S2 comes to 4.61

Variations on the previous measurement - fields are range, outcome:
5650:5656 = 4.84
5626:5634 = 4.39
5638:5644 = 4.6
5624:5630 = 4.41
